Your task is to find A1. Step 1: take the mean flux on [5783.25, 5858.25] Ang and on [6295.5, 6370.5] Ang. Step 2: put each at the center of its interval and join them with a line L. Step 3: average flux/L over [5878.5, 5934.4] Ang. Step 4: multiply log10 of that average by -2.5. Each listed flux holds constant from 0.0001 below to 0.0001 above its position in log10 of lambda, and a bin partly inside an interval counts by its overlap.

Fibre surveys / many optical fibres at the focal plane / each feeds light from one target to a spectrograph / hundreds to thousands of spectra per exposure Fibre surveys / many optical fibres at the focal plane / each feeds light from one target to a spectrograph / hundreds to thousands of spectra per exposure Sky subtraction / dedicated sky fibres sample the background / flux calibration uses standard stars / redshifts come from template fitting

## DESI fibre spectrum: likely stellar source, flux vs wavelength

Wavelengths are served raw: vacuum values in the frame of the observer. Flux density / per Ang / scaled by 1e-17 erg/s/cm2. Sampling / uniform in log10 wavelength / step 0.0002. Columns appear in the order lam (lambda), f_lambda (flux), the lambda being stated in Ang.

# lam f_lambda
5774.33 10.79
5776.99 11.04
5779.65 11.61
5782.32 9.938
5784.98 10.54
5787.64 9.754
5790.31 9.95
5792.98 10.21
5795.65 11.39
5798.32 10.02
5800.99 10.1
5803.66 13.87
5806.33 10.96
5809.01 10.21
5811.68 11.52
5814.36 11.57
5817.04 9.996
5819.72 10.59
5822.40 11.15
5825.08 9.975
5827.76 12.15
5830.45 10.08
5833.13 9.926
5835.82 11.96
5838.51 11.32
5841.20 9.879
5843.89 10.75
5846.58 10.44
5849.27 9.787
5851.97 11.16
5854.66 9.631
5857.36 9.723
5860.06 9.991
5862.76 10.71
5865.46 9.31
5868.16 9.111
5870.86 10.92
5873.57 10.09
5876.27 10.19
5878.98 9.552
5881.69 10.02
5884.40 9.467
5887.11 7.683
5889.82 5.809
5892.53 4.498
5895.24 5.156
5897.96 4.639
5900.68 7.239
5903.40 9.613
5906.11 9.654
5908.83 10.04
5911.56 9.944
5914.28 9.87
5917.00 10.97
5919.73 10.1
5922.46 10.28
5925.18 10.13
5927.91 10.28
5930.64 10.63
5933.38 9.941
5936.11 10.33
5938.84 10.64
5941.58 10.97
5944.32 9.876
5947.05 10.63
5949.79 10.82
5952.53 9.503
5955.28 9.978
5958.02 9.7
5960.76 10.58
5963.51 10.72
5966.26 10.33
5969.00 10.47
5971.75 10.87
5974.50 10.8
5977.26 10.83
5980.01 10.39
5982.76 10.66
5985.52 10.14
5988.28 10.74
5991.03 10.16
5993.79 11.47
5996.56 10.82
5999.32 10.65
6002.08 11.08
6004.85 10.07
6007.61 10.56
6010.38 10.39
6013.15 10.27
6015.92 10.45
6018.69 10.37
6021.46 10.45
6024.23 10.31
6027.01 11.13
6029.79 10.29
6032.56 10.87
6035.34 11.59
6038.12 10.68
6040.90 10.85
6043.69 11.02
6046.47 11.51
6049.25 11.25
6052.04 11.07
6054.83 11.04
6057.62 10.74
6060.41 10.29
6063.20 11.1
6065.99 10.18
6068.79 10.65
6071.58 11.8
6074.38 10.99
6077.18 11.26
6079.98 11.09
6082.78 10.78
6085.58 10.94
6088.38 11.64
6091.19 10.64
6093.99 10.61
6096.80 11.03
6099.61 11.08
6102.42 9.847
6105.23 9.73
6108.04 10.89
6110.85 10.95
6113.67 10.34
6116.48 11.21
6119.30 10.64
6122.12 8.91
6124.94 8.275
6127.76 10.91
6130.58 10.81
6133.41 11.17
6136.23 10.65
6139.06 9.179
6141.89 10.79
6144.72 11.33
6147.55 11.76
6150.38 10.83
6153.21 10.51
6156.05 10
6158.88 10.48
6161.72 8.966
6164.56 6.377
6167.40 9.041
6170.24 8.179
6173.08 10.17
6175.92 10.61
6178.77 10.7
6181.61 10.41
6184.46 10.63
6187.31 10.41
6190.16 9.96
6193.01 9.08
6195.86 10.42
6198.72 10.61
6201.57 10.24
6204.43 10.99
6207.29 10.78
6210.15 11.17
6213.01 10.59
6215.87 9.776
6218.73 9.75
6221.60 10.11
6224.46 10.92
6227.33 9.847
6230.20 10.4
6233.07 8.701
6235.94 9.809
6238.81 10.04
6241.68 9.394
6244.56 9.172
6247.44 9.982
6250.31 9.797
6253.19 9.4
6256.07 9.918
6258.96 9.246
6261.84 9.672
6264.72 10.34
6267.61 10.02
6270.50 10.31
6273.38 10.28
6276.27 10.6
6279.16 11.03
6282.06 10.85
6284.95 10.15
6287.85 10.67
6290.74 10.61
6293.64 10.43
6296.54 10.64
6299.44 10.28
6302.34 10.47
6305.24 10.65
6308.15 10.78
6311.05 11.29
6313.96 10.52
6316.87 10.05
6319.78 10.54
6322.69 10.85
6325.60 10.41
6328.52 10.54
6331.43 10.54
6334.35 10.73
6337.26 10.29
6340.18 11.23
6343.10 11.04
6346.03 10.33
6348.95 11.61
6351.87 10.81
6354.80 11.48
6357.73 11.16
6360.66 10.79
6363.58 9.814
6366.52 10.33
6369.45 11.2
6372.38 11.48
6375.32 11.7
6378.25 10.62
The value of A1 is 0.21 mag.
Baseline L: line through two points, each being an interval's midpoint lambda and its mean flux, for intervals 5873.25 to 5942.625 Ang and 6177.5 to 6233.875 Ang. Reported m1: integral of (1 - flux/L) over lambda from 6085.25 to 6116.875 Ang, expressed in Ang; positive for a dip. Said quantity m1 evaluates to -2.7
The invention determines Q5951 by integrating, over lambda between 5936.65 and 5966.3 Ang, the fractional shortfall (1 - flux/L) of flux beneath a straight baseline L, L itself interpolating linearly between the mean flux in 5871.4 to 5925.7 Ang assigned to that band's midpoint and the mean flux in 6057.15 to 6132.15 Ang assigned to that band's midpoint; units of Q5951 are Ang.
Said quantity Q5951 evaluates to -3.4 Ang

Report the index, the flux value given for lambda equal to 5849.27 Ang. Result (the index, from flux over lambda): 9.787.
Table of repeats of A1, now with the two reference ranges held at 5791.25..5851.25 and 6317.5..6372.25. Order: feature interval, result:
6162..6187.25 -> 0.13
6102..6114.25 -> 0.04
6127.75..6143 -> 0.02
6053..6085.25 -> -0.01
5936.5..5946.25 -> 0.03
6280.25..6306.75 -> 0.02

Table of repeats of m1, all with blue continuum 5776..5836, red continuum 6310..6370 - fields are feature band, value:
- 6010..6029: 0.5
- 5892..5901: 4.6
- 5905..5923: 1.1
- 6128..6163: 0.6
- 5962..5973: 0.2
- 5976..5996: 0.2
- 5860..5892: 4.5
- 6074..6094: -0.5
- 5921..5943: 0.8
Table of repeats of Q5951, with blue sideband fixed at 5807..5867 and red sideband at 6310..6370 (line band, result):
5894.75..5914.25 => 4.18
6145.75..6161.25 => 0.05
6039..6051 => -0.59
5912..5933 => 0.56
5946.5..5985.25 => 0.55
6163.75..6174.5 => 2.12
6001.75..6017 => 0.25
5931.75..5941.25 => 0.17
